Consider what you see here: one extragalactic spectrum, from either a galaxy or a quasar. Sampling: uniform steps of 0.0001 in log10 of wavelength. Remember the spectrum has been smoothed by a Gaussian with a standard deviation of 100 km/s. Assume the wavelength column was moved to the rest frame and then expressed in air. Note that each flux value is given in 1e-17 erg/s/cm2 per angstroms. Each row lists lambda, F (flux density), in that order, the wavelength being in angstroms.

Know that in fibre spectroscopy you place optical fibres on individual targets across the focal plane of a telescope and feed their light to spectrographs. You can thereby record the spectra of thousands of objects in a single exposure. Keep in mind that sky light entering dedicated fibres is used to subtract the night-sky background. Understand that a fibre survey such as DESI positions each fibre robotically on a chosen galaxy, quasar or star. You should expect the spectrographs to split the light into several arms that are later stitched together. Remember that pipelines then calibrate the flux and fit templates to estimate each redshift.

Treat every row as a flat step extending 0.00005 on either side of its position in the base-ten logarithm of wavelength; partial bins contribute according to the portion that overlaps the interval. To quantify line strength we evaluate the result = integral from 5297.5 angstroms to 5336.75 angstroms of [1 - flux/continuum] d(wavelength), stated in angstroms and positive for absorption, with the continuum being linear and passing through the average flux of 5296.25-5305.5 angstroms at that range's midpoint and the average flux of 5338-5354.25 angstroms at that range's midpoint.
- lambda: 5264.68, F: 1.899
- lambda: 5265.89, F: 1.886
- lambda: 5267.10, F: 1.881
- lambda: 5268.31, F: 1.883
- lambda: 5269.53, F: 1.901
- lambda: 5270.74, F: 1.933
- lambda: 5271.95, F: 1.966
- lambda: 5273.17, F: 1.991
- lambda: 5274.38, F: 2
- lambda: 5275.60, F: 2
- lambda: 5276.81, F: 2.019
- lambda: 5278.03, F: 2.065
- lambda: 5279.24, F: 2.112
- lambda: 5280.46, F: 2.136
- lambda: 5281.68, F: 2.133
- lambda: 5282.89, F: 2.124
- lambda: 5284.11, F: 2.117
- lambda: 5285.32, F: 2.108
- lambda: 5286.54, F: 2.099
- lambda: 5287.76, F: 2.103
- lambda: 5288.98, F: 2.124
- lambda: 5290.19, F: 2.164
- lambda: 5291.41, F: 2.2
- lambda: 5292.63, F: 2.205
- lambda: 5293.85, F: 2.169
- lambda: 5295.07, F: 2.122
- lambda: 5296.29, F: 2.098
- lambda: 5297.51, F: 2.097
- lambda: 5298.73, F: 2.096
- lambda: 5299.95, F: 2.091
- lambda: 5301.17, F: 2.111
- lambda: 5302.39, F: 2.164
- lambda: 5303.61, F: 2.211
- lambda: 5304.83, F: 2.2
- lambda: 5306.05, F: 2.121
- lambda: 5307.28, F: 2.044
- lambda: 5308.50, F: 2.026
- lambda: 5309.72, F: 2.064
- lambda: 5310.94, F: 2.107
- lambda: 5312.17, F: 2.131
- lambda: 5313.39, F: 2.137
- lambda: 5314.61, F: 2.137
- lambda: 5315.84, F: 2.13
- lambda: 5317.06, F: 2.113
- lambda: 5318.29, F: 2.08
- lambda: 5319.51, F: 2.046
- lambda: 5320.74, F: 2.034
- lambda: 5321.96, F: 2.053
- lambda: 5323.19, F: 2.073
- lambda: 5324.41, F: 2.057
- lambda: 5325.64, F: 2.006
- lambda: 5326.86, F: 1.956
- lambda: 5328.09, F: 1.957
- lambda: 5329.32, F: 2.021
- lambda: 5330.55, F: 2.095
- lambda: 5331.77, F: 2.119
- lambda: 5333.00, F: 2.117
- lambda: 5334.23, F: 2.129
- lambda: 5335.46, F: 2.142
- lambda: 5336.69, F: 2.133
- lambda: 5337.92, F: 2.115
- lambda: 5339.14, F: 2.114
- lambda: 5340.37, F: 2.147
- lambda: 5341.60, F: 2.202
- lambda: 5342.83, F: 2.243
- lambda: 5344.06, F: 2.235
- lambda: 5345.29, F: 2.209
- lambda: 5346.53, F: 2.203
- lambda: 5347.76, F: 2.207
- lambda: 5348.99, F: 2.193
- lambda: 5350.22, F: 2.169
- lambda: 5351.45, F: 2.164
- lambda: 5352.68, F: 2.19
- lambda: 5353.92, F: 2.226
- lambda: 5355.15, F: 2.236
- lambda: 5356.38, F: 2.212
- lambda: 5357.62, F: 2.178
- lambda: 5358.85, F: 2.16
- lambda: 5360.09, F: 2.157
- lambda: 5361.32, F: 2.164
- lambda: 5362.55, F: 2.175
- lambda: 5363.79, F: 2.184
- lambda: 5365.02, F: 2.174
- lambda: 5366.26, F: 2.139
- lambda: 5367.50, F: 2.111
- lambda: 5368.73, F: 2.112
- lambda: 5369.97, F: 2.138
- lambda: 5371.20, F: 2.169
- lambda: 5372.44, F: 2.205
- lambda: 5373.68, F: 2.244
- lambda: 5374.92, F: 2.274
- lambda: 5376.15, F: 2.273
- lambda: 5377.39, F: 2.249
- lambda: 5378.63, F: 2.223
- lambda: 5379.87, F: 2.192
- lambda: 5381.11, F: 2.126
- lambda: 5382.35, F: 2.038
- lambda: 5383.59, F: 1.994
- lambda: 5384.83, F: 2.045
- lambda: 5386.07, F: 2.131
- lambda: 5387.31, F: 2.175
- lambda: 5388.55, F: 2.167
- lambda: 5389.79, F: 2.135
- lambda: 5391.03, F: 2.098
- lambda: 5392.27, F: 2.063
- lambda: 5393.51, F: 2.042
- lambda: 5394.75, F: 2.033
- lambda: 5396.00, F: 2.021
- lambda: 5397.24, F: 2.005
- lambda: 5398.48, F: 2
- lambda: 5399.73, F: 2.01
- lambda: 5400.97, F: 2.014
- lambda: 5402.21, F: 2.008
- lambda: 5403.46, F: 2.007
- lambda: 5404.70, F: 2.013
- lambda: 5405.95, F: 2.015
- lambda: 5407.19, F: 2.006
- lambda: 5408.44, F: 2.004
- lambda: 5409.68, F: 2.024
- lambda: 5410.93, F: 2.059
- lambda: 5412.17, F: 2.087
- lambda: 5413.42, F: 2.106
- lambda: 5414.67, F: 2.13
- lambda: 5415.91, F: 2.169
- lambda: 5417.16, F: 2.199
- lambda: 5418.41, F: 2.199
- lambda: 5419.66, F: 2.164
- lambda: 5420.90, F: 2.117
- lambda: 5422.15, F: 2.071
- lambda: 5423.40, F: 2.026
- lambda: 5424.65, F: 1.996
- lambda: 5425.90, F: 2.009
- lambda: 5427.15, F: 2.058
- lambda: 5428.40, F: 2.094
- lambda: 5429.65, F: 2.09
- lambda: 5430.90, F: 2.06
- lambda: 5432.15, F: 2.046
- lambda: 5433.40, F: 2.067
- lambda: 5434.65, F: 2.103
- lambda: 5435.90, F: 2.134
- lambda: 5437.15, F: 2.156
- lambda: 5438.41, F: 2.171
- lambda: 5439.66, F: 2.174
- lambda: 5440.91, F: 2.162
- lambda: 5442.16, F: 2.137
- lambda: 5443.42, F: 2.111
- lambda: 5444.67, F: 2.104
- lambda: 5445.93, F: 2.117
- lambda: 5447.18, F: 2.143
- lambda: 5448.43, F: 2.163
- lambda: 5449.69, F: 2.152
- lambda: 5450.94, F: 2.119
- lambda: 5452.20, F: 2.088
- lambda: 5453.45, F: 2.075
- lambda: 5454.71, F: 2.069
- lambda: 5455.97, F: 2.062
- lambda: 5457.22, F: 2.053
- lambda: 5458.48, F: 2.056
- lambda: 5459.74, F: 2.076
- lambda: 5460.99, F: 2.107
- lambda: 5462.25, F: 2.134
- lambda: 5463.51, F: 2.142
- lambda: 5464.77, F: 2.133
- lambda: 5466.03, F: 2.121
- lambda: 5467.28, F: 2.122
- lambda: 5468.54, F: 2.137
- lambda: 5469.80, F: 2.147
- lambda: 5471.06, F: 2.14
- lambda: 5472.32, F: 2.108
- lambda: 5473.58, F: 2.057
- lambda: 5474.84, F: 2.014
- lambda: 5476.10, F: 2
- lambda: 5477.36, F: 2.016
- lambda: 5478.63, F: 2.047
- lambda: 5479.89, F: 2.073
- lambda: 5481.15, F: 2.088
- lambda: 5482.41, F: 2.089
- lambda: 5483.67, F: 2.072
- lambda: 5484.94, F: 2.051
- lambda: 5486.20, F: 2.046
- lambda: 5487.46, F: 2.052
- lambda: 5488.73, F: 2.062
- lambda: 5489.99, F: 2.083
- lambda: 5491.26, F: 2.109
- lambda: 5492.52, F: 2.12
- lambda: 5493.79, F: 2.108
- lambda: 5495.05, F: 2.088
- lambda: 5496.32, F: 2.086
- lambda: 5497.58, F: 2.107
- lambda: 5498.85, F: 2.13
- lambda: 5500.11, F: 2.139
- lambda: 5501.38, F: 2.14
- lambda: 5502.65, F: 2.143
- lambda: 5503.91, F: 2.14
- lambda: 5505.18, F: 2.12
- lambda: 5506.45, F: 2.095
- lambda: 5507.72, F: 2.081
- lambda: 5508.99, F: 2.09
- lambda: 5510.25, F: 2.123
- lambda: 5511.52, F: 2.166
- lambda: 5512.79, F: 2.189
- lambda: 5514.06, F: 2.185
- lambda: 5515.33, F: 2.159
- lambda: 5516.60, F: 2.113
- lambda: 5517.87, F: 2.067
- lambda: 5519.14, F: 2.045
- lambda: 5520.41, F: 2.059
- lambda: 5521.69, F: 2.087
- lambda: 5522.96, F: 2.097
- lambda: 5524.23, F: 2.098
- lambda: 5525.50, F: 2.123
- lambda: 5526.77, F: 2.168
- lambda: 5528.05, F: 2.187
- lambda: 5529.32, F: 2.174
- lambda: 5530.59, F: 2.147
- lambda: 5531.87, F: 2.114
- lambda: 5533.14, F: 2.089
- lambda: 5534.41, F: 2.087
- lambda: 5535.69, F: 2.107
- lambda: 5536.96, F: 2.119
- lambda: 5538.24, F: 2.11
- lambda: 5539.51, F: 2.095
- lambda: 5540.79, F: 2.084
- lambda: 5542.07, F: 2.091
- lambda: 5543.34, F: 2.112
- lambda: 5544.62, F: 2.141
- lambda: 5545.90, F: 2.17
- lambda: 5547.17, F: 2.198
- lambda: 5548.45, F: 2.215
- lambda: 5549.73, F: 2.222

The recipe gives 1.2 angstroms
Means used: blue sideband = 2.14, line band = 2.09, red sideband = 2.19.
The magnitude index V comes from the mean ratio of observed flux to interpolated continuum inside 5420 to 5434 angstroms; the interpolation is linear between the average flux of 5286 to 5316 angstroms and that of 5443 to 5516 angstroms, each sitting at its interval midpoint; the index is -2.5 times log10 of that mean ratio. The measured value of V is 0.03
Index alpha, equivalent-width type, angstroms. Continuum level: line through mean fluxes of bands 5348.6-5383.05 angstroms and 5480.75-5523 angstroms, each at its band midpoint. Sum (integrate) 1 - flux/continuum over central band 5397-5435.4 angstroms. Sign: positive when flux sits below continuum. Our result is 1.57 angstroms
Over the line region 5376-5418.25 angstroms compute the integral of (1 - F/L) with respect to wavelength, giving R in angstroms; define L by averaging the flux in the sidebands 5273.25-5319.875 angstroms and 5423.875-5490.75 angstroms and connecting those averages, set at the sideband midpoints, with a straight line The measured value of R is 0.3 angstroms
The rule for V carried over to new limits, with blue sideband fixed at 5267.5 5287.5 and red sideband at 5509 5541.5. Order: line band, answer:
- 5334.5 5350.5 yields -0.061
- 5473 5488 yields 0.028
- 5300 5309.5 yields -0.040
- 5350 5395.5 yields -0.045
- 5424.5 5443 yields -0.006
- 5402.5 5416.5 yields 0.013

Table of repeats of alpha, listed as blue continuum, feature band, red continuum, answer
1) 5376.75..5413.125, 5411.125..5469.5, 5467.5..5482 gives -1.01 angstroms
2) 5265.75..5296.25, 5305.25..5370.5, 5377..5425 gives -1.82 angstroms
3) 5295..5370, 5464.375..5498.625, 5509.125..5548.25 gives 0.66 angstroms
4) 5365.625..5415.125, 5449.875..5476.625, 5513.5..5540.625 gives 0.15 angstroms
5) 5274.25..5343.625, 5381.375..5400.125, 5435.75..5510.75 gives 0.34 angstroms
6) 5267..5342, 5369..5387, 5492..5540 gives -0.57 angstroms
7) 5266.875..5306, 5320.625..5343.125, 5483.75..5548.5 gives 0.01 angstroms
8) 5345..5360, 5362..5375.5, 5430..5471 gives 0.03 angstroms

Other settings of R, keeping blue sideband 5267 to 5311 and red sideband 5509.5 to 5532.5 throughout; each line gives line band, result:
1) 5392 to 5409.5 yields 0.7 angstroms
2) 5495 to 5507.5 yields 0.0 angstroms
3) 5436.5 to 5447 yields -0.1 angstroms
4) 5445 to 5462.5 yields 0.1 angstroms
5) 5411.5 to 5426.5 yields 0.0 angstroms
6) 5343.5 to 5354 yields -0.5 angstroms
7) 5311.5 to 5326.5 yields 0.1 angstroms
